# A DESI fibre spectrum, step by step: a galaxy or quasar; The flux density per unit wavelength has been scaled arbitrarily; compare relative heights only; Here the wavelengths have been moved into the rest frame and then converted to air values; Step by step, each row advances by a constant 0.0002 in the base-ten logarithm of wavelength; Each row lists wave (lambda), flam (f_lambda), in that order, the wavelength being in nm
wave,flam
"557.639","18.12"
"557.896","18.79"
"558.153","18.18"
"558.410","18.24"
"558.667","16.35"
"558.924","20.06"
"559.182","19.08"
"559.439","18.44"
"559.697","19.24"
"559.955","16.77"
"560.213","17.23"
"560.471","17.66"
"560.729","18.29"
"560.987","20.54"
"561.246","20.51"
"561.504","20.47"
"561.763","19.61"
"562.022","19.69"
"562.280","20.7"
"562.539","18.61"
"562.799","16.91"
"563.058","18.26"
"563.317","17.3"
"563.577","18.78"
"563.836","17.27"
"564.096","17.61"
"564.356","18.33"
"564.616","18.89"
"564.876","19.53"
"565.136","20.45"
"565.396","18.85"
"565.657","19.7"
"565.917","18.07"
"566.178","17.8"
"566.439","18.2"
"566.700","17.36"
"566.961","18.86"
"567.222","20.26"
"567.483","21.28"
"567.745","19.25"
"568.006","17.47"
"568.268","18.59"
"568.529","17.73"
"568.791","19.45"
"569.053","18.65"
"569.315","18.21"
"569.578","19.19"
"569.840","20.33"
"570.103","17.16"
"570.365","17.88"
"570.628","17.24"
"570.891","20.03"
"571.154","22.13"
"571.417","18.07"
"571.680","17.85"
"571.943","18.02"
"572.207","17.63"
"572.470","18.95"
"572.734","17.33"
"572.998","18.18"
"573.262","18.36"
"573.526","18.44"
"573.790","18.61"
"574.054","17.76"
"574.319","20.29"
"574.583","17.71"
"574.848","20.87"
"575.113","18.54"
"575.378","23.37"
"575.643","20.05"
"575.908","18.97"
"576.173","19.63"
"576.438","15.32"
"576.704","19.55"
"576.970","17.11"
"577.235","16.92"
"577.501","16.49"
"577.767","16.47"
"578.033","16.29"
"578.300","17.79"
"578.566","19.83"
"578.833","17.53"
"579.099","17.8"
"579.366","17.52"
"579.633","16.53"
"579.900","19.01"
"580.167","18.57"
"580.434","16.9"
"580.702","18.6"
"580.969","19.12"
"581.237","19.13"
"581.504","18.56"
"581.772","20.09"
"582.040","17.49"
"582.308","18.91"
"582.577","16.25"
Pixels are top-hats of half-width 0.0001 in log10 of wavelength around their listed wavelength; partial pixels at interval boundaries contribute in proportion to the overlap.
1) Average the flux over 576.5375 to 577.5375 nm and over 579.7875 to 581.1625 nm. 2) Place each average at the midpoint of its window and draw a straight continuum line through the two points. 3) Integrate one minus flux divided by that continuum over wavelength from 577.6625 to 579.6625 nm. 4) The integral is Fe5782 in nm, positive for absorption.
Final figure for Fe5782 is 0.049 nm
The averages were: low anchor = 17.5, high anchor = 18.5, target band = 17.5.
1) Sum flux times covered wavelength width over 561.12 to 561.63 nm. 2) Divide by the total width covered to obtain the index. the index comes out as 20.5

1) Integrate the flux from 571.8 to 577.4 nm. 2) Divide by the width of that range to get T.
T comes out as 18.6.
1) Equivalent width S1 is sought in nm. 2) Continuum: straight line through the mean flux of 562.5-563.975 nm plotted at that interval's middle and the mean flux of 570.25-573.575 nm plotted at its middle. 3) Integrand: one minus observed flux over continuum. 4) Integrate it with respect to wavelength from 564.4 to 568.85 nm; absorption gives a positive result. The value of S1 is -0.208 nm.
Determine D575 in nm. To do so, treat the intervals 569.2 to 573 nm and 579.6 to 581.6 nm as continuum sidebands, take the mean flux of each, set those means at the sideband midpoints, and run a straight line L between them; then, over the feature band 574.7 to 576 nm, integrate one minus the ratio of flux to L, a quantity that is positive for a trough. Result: -0.13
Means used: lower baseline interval 18.6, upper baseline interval 18.4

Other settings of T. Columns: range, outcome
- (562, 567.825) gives 18.8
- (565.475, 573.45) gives 18.6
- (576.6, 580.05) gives 17.6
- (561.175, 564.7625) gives 18.8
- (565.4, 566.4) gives 18.5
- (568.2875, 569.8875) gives 18.8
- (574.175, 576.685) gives 19.4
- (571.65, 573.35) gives 18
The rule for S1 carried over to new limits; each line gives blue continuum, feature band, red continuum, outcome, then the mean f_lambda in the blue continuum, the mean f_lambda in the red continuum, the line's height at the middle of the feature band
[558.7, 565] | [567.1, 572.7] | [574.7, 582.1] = -0.08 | 18.7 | 18.4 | 18.5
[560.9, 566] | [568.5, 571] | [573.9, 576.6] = 0.07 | 19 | 19.2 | 19.1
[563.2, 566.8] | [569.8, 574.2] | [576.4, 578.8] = -0.14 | 18.4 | 17.4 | 17.9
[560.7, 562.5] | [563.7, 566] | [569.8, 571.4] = 0.10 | 20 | 19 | 19.6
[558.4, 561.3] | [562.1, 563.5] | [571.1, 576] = 0.01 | 18.5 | 19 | 18.6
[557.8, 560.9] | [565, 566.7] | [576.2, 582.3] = -0.06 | 18.2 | 17.9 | 18.1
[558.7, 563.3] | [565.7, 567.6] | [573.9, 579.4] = -0.02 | 18.9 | 18.4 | 18.7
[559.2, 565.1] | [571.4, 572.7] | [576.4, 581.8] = 0.01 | 18.7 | 17.9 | 18.2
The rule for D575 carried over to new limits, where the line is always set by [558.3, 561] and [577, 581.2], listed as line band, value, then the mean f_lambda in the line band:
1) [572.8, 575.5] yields -0.20 nm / 19.1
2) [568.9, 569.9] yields -0.06 nm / 19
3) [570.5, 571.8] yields -0.08 nm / 19.1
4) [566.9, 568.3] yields -0.10 nm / 19.4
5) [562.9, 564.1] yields 0.02 nm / 17.9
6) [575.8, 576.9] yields -0.03 nm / 18.3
